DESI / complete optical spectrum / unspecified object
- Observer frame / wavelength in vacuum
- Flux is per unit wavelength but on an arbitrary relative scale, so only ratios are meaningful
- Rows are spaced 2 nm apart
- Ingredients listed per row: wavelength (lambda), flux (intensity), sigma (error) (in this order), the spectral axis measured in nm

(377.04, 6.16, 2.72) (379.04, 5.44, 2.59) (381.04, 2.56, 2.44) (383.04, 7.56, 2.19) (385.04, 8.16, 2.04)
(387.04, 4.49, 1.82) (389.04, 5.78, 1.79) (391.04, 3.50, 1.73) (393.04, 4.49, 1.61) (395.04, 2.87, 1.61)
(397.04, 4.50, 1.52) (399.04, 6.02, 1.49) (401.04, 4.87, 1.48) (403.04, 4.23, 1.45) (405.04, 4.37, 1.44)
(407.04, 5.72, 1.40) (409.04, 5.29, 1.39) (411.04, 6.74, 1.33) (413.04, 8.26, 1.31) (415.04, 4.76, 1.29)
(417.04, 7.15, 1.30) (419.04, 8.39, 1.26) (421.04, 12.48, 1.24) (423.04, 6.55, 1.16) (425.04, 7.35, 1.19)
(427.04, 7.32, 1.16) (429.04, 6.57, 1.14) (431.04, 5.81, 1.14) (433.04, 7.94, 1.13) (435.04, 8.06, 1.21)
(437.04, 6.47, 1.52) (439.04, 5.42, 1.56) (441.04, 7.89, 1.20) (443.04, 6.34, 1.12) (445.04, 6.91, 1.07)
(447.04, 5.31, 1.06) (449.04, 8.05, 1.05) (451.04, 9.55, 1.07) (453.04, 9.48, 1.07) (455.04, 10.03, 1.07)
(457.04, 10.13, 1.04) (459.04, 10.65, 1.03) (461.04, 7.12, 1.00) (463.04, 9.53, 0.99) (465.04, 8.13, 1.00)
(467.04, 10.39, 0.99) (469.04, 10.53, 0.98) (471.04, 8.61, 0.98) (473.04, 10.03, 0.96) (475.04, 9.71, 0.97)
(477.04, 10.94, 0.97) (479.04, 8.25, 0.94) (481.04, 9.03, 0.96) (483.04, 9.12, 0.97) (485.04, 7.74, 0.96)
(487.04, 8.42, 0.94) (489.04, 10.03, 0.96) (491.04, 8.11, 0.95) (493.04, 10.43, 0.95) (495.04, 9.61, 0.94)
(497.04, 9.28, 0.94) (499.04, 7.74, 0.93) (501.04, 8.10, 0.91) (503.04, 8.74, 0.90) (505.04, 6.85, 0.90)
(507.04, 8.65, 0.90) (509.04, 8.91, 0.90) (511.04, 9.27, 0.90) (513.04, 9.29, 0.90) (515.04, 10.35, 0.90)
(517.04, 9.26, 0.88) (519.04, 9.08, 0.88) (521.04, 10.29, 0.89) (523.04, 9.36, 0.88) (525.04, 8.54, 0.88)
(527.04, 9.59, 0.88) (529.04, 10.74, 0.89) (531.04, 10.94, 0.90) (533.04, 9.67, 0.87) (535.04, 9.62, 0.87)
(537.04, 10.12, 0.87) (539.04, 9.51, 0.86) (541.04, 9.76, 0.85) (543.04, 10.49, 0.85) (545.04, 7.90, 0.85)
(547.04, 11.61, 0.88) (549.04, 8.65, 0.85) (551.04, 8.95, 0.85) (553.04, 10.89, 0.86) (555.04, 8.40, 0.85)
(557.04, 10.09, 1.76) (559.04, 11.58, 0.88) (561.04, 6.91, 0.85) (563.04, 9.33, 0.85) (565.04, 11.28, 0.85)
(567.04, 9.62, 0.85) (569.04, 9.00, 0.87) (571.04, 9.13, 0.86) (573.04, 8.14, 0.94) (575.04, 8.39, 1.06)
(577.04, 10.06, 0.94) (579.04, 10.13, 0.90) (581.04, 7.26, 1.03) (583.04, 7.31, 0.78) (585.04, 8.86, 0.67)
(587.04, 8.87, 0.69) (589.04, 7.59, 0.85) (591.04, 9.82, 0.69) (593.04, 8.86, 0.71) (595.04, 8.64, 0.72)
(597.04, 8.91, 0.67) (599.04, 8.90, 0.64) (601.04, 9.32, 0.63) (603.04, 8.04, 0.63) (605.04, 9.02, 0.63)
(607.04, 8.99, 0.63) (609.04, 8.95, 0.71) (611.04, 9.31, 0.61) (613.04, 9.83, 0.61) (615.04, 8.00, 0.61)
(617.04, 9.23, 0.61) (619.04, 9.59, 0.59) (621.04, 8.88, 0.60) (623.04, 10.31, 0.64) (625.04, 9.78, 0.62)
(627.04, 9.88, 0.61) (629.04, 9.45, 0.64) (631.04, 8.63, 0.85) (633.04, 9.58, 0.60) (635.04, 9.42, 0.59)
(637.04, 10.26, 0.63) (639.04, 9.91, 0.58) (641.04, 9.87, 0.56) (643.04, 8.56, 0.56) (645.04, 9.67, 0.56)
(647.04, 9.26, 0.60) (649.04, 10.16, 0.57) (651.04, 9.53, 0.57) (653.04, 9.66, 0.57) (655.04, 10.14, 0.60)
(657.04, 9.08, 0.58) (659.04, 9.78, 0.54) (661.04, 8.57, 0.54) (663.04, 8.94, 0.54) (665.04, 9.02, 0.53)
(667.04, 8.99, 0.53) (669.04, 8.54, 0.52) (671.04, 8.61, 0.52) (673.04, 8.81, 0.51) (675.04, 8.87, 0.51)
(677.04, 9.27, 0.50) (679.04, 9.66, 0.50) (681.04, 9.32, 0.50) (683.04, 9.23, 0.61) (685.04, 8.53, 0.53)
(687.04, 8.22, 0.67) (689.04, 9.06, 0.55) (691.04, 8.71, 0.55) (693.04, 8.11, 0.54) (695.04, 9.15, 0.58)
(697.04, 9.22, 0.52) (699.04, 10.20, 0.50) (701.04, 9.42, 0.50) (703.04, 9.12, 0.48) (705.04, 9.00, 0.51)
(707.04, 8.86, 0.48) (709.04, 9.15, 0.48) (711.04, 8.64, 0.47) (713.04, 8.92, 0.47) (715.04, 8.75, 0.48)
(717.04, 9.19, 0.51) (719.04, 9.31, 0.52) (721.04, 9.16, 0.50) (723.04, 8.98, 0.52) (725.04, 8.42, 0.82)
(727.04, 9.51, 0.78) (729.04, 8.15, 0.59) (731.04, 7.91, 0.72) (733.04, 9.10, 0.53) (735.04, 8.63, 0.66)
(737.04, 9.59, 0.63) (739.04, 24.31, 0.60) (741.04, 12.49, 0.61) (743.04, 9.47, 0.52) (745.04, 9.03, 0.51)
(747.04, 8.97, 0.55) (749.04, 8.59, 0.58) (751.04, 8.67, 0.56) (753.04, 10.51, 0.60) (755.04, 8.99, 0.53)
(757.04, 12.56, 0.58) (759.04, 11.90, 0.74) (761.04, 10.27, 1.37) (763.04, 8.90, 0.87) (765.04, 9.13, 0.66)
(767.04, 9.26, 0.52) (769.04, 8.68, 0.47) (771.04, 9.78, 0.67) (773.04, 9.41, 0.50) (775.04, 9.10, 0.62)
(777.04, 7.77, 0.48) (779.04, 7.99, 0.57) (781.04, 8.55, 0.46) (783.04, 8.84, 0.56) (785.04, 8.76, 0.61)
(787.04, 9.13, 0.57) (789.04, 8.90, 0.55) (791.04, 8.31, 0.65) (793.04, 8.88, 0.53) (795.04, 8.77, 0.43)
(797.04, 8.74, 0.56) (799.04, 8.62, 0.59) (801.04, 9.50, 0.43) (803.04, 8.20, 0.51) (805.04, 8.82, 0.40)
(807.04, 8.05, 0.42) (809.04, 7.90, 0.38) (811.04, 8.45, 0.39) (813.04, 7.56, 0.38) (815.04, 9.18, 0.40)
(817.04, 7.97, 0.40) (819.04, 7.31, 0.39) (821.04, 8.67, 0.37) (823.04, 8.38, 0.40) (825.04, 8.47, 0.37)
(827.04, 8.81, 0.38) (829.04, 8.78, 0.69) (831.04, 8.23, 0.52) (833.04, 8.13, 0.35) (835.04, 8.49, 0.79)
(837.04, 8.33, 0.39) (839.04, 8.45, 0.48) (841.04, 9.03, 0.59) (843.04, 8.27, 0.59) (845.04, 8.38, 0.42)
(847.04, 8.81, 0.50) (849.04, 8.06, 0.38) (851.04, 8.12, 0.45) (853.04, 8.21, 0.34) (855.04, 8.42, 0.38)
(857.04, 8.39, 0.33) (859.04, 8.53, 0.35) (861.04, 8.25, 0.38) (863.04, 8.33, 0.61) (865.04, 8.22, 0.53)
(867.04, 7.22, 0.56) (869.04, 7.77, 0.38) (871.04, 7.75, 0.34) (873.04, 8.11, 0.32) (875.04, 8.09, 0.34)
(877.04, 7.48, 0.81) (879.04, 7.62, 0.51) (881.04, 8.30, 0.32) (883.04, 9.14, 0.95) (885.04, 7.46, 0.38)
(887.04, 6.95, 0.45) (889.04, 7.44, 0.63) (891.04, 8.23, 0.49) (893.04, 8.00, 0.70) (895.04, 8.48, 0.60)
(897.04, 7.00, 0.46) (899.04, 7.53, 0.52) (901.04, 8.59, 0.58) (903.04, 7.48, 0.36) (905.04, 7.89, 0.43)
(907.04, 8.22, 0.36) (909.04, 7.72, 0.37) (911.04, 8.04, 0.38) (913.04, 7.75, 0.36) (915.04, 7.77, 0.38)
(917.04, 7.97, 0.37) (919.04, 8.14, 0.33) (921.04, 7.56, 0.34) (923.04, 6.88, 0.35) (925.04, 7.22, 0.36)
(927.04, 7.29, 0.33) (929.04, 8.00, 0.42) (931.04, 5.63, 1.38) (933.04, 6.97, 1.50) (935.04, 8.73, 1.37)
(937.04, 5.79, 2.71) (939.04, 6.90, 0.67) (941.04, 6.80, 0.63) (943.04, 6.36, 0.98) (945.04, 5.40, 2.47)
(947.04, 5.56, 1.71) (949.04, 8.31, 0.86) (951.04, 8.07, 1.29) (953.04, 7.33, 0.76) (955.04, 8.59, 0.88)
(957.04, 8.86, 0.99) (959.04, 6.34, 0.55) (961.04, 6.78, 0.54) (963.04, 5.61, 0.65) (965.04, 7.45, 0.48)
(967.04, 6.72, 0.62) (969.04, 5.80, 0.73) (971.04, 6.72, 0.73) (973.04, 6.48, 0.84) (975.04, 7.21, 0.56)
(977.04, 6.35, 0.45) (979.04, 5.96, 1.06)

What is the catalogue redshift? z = 0.13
